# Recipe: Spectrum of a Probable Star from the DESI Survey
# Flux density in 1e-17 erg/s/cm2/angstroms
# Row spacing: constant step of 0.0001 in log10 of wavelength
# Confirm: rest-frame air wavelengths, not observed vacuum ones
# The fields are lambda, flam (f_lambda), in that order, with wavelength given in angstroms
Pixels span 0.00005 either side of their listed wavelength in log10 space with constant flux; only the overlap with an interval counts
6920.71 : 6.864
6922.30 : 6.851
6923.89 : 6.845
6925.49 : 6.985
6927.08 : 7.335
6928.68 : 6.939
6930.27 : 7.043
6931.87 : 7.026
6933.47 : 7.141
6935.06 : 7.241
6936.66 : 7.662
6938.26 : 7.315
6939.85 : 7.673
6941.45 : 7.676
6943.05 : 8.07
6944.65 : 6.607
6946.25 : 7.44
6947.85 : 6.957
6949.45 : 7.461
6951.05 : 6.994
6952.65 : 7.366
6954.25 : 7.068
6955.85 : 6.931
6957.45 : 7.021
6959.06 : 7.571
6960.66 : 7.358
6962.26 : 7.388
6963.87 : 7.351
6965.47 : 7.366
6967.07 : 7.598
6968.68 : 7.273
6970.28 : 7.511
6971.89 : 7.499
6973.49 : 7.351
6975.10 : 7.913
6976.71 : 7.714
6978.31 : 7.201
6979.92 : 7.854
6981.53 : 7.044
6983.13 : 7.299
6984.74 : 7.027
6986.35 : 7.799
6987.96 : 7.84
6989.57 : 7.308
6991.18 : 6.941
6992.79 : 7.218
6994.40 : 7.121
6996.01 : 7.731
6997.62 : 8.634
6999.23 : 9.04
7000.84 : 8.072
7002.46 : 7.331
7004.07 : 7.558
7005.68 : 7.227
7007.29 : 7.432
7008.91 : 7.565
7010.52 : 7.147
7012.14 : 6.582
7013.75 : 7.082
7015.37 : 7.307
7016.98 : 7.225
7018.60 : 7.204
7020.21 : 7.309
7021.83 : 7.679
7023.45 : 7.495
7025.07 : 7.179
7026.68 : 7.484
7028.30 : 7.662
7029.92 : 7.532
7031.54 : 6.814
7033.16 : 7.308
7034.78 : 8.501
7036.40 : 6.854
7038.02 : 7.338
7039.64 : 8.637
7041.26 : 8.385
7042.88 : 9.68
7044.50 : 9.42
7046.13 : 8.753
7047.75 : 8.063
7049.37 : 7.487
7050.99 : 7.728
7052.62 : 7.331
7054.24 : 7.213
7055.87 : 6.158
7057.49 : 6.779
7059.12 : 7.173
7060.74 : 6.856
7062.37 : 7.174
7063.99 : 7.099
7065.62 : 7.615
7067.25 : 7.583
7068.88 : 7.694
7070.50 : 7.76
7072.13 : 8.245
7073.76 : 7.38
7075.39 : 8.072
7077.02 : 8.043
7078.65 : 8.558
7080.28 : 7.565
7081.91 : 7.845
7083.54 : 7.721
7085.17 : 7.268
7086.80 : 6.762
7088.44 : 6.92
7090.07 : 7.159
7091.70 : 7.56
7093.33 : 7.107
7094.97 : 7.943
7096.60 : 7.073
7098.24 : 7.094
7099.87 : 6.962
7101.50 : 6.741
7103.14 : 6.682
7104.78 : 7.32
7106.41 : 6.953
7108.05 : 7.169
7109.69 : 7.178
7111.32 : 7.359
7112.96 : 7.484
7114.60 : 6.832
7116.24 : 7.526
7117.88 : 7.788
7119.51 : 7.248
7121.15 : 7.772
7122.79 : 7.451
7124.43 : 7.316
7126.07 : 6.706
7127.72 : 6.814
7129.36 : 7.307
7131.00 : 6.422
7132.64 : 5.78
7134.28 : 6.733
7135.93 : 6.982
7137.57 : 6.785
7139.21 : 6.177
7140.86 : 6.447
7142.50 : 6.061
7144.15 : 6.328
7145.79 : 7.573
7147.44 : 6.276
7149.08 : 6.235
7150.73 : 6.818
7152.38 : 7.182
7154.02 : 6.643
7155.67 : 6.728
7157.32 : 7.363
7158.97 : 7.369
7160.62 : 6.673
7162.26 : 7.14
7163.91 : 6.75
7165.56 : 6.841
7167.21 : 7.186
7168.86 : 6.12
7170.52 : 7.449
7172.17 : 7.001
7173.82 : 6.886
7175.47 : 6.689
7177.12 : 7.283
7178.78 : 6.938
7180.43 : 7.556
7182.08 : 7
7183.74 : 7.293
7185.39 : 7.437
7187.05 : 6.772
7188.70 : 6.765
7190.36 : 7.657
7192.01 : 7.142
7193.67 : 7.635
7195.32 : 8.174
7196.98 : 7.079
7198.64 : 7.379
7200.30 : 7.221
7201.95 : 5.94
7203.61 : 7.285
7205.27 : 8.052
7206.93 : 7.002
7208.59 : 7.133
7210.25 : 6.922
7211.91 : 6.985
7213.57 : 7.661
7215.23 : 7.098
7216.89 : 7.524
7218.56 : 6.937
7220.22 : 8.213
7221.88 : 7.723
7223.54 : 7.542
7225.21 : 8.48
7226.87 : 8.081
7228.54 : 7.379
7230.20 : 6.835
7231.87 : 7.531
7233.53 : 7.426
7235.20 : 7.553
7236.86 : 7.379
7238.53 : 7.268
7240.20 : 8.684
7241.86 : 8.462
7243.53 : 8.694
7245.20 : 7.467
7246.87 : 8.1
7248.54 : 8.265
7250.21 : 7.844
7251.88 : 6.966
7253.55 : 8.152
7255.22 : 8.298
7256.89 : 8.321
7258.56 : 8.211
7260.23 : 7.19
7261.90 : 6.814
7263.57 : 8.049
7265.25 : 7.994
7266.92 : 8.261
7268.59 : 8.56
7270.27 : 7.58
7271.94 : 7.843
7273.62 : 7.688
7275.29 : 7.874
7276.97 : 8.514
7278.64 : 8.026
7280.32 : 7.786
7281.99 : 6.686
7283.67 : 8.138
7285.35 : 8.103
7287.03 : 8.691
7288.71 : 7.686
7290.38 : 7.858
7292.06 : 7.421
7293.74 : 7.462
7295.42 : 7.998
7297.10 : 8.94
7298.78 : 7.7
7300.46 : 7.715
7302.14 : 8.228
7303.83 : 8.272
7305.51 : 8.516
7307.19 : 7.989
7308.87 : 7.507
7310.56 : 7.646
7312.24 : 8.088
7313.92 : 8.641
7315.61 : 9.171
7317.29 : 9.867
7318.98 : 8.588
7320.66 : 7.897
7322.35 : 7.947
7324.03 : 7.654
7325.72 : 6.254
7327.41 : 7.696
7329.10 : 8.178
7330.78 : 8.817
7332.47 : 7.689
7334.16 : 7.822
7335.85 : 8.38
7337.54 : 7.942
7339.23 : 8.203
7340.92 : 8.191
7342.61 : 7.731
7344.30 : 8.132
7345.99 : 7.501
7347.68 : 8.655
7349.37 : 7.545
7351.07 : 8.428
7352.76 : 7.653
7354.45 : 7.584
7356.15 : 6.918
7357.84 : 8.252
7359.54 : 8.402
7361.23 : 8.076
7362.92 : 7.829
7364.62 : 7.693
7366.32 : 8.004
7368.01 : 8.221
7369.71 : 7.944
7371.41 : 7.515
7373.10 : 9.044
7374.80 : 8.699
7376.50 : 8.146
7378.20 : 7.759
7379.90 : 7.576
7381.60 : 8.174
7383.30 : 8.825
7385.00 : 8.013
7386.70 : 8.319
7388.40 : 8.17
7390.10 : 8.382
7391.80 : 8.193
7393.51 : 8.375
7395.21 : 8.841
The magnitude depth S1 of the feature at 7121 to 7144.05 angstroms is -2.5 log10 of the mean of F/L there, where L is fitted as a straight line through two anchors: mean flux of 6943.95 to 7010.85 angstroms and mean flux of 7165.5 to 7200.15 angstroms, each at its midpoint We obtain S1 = 0.08 mag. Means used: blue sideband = 7.44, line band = 6.72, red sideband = 7.16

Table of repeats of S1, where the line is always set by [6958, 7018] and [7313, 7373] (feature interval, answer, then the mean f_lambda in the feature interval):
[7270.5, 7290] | 0.01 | 7.9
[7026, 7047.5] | -0.07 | 8.03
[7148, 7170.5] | 0.13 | 6.86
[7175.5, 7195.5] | 0.08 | 7.25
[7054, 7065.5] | 0.10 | 6.95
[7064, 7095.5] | 0.00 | 7.6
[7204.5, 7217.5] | 0.08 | 7.29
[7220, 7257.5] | 0.00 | 7.85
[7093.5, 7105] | 0.08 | 7.1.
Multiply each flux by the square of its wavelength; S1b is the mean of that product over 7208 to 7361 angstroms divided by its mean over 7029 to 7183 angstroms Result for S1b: 1.15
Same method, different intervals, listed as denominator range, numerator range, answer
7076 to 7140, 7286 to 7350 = 1.19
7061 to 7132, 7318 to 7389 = 1.17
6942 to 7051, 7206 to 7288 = 1.10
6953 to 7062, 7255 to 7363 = 1.16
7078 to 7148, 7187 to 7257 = 1.10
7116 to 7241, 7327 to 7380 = 1.18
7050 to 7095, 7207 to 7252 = 1.07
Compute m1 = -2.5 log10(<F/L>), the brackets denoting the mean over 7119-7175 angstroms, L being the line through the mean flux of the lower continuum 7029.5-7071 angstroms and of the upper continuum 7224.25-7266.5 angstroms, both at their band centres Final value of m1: 0.13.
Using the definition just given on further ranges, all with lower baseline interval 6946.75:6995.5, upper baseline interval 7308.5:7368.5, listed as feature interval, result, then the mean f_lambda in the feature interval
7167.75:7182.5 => 0.11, 6.99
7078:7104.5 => 0.04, 7.3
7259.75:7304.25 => 0.00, 7.89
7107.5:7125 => 0.03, 7.38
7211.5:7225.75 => 0.03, 7.57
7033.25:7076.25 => -0.03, 7.72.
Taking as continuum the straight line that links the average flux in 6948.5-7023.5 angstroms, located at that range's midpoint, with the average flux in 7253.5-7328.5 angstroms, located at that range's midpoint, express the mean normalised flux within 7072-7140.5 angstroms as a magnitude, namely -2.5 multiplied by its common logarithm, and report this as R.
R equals 0.063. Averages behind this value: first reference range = 7.42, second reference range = 7.99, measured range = 7.22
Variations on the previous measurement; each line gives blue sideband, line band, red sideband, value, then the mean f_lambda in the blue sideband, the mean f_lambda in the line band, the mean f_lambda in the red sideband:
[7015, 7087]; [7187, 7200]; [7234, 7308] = 0.07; 7.63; 7.36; 7.93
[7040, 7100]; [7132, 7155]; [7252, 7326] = 0.18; 7.62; 6.58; 8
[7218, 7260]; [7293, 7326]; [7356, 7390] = -0.02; 7.83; 8.14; 8.11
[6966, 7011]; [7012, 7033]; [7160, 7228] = 0.03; 7.55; 7.3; 7.24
